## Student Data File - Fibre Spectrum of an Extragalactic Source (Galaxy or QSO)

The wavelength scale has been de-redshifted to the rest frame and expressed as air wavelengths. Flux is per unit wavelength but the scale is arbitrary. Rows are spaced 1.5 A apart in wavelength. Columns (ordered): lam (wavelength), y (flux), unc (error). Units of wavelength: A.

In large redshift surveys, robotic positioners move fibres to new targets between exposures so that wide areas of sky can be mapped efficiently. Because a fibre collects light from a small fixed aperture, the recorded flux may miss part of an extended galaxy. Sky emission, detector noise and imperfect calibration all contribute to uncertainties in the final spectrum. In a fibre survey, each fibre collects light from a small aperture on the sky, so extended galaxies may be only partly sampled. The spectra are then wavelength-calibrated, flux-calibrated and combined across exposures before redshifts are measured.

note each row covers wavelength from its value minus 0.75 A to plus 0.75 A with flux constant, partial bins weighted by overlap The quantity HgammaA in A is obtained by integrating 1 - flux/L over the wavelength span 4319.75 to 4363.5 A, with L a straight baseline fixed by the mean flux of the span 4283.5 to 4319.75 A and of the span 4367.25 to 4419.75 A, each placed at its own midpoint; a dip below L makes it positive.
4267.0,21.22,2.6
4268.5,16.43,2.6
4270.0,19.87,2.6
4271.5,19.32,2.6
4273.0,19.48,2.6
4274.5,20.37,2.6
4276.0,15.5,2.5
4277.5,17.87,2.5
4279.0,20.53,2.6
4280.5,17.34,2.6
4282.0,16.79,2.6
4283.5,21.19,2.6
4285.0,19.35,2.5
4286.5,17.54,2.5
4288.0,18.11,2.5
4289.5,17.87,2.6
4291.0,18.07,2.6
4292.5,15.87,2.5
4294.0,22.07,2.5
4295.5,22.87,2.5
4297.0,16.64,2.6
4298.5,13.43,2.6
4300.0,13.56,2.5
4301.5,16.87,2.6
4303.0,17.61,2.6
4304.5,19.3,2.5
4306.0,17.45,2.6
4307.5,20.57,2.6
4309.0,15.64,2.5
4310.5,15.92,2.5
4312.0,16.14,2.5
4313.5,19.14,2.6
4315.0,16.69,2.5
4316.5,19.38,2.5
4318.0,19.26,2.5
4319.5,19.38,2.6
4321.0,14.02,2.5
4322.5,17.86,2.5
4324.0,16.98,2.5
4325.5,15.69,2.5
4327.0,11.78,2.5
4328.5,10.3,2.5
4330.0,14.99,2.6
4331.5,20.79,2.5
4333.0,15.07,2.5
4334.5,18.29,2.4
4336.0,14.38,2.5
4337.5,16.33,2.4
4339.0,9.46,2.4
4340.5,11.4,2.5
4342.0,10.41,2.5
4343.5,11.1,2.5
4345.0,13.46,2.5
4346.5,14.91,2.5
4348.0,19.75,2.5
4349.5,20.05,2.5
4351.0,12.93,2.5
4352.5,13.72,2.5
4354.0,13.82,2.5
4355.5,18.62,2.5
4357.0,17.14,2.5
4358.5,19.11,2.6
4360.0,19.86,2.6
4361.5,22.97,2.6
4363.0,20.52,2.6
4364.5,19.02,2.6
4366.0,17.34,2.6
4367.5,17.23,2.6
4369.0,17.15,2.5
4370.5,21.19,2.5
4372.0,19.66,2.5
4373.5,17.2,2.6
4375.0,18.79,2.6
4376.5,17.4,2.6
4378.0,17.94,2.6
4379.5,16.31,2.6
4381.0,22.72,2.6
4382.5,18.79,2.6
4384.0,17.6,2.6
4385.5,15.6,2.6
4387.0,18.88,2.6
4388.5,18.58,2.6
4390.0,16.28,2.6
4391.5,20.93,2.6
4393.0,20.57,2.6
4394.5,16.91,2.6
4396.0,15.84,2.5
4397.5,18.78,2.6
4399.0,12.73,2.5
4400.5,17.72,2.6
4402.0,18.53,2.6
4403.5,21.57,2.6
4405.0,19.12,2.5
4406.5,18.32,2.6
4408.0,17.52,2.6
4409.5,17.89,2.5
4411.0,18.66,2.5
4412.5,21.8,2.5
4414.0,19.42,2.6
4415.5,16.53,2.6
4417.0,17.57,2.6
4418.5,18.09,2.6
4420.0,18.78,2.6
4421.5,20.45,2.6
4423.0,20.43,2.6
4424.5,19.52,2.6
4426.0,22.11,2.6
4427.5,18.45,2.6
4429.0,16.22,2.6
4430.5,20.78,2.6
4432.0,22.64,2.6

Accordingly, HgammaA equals 5.70 A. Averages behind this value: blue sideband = 17.9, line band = 15.7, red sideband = 18.3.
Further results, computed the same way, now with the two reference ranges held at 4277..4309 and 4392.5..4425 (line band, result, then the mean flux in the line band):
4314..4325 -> 0.32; 17.6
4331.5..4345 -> 3.33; 13.7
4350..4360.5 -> 1.05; 16.5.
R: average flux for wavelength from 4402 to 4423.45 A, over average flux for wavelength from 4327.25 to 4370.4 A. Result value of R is 1.18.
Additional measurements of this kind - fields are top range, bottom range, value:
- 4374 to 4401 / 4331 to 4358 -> 1.19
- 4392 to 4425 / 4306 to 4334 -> 1.11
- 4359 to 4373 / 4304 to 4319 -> 1.08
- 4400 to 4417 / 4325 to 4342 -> 1.32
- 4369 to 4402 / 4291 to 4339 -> 1.08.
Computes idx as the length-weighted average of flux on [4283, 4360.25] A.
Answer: 16.5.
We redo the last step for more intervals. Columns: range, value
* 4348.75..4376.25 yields 18.1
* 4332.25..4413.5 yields 17.4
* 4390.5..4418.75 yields 18.3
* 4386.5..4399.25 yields 17.9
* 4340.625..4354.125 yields 14.3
